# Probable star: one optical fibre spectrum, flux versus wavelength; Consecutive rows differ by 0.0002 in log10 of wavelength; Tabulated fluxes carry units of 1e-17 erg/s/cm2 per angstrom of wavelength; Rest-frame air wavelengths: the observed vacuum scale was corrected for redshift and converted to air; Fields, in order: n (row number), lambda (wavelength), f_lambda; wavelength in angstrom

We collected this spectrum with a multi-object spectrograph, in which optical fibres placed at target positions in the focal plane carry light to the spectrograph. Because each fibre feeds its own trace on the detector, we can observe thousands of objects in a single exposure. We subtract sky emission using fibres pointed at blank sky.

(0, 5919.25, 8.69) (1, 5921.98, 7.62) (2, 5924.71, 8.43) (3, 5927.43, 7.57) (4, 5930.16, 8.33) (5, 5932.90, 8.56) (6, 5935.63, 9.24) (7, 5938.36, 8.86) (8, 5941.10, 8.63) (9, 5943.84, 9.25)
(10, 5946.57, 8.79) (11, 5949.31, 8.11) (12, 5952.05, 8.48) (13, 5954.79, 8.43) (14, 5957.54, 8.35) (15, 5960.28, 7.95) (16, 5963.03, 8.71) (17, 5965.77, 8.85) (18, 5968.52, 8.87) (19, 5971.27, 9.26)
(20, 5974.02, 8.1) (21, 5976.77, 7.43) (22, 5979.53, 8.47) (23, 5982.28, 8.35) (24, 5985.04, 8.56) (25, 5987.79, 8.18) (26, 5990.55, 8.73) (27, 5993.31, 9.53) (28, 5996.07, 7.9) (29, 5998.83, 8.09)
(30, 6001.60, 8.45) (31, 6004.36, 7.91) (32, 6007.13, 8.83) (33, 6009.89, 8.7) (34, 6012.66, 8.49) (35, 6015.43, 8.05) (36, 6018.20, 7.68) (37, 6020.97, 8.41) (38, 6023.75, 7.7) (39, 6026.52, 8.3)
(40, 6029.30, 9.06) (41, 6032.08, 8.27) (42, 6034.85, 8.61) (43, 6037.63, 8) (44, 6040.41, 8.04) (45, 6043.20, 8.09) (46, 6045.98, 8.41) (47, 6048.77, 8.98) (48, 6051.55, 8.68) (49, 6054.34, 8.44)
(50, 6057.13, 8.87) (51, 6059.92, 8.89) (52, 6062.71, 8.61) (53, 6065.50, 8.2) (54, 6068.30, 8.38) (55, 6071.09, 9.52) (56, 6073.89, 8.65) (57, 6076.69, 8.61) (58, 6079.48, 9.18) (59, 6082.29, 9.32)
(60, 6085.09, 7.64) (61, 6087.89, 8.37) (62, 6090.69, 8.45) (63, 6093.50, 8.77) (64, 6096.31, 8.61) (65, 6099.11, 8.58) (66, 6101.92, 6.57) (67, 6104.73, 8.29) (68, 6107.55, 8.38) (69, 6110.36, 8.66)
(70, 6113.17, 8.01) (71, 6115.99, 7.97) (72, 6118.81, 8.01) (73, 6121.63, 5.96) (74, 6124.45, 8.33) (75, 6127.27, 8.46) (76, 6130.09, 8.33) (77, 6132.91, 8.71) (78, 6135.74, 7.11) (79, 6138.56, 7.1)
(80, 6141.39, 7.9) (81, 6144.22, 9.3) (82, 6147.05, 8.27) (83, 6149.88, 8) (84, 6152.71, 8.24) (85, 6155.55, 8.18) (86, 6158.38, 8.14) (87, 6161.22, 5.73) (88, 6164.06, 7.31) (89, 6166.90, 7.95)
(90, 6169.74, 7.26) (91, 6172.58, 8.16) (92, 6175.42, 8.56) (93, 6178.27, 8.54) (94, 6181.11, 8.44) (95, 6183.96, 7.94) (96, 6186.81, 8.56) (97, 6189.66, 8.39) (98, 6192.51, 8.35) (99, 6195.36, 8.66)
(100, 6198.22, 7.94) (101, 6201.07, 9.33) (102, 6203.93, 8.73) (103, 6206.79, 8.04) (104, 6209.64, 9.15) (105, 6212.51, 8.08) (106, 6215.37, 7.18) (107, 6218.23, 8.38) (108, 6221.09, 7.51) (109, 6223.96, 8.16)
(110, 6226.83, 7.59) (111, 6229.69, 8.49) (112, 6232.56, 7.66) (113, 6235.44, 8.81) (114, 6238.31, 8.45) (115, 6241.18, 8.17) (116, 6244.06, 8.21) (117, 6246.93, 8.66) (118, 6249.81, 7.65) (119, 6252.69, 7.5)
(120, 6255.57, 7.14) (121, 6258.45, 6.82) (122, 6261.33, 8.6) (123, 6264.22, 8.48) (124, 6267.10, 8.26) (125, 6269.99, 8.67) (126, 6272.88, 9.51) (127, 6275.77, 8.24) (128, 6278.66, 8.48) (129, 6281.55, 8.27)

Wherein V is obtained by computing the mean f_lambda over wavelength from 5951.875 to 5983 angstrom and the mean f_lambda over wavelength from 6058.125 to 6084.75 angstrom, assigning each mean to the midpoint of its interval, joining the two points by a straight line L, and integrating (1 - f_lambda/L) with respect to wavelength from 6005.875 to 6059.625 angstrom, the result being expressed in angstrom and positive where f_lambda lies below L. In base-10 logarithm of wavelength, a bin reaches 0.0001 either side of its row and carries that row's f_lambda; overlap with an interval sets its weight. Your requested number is 1.5 angstrom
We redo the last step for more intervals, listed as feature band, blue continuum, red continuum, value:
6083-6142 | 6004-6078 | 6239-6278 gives 2.4 angstrom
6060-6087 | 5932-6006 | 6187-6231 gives -0.9 angstrom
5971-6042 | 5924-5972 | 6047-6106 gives 2.0 angstrom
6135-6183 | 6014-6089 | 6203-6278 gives 2.3 angstrom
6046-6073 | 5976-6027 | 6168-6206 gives -1.2 angstrom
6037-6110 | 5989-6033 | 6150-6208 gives -1.8 angstrom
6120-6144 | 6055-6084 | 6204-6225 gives 1.9 angstrom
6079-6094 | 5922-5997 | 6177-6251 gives -0.3 angstrom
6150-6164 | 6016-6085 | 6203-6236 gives 1.2 angstrom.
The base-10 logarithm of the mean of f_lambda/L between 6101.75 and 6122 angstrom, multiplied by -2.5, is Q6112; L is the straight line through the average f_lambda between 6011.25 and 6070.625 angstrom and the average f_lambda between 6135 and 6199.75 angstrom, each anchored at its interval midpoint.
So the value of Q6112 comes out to 0.040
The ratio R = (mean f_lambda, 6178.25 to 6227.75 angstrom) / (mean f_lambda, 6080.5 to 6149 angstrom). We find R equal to 1.0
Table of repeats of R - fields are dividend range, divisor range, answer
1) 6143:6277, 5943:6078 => 0.96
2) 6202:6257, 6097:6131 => 1.02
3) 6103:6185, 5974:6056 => 0.95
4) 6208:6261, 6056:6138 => 0.96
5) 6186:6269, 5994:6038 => 0.98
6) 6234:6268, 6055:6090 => 0.93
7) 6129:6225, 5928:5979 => 0.95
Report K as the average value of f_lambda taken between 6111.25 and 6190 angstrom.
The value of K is 7.96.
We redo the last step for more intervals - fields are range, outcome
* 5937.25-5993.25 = 8.54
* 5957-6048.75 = 8.38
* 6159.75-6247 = 8.13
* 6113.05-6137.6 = 7.86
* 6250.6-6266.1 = 7.72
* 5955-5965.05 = 8.38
